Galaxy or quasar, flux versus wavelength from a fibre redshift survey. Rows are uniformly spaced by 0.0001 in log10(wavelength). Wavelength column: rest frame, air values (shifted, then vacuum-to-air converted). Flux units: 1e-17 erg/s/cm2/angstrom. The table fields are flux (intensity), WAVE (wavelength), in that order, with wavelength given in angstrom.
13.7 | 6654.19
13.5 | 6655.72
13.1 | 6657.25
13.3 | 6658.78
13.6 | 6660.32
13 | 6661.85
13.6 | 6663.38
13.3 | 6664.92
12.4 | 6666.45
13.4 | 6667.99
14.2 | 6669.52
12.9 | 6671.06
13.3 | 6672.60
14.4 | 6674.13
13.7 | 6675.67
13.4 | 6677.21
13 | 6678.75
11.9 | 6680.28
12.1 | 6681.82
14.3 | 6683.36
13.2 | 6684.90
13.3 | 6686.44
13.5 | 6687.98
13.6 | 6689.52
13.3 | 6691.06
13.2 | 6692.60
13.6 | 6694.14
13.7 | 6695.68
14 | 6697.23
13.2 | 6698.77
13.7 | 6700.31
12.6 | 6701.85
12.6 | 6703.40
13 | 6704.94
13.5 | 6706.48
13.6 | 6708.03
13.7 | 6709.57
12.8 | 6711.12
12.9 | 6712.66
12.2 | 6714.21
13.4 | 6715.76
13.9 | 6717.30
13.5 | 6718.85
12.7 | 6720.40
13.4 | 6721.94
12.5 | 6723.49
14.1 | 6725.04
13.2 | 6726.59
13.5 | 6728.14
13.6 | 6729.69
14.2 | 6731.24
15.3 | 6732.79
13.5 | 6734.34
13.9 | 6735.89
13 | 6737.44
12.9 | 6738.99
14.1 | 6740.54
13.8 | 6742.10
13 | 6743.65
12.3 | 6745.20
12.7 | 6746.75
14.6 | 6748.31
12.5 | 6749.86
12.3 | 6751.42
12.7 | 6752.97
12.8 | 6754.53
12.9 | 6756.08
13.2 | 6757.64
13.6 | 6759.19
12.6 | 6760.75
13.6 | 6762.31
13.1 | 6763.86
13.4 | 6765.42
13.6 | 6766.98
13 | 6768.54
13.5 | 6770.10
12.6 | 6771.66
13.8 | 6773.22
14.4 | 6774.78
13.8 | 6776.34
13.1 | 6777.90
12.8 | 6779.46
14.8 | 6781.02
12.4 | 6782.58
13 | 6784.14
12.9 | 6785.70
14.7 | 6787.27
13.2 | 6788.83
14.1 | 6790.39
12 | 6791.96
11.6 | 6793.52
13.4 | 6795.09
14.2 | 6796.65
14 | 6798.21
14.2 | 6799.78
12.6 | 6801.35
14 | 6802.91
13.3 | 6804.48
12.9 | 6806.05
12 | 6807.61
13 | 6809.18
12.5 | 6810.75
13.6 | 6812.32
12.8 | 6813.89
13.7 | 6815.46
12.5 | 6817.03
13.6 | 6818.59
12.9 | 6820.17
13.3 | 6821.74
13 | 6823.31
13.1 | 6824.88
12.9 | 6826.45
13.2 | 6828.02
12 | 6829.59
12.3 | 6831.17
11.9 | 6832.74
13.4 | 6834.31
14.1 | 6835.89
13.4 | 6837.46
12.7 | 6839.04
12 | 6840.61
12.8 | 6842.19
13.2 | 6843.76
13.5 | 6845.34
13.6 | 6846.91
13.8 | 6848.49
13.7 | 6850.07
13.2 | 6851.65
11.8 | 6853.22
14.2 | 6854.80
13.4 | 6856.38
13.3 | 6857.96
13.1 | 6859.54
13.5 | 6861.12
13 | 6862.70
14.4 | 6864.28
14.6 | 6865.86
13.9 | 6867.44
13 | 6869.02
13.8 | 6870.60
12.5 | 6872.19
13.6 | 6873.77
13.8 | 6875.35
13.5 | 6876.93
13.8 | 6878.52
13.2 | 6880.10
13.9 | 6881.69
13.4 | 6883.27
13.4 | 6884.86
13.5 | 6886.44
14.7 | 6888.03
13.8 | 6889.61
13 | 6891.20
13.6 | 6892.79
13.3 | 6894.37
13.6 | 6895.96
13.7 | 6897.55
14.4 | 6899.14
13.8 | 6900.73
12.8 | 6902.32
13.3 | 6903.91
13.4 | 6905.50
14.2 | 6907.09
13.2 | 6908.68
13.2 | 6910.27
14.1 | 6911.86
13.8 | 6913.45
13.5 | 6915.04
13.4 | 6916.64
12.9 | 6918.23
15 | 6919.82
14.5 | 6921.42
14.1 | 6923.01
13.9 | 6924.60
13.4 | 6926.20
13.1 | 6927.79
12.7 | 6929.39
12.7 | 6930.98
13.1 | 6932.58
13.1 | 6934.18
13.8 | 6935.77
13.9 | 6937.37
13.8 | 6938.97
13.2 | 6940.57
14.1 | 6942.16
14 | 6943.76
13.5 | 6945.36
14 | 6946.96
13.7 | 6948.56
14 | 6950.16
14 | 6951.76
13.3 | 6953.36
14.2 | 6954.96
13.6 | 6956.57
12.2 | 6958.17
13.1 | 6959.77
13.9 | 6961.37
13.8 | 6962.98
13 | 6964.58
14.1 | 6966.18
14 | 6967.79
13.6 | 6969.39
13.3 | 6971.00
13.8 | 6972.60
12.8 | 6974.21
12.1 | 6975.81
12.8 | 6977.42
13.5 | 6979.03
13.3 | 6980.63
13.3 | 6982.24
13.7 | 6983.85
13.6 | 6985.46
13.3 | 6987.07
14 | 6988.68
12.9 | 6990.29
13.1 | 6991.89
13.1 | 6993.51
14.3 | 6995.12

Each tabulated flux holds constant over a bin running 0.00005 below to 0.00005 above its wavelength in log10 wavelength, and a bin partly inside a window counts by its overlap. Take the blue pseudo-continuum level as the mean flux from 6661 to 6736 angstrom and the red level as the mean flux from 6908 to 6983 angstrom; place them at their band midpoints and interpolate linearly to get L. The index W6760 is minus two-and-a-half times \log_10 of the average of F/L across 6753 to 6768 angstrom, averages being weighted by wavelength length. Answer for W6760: 0.02 mag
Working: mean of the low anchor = 13.4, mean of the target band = 13.2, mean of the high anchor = 13.5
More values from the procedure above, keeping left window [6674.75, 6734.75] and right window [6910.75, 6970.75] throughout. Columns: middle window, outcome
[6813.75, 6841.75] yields 0.045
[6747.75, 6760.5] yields 0.030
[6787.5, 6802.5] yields 0.009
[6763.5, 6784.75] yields 0.003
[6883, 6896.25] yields -0.003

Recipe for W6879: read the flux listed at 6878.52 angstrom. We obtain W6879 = 13.8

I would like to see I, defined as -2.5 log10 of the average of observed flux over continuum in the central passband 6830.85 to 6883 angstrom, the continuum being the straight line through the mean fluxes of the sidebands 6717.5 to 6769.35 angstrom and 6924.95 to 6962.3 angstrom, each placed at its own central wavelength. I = 0.01 mag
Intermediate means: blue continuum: 13.3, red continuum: 13.5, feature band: 13.3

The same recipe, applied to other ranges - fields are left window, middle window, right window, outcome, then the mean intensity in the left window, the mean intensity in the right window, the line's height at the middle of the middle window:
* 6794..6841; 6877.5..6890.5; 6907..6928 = -0.01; 13.1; 13.7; 13.5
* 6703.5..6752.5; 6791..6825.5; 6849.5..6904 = 0.03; 13.3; 13.5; 13.4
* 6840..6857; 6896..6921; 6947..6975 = -0.02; 13.2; 13.6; 13.4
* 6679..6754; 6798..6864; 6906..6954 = 0.03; 13.3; 13.6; 13.5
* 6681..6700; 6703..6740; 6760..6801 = 0.00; 13.4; 13.4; 13.4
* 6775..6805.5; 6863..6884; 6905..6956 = -0.01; 13.4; 13.7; 13.5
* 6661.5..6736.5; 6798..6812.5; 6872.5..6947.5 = 0.03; 13.4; 13.6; 13.5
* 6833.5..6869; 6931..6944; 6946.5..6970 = 0.00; 13.4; 13.6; 13.6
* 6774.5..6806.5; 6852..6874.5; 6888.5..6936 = 0.00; 13.4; 13.6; 13.5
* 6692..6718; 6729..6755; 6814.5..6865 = -0.01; 13.3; 13.1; 13.2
